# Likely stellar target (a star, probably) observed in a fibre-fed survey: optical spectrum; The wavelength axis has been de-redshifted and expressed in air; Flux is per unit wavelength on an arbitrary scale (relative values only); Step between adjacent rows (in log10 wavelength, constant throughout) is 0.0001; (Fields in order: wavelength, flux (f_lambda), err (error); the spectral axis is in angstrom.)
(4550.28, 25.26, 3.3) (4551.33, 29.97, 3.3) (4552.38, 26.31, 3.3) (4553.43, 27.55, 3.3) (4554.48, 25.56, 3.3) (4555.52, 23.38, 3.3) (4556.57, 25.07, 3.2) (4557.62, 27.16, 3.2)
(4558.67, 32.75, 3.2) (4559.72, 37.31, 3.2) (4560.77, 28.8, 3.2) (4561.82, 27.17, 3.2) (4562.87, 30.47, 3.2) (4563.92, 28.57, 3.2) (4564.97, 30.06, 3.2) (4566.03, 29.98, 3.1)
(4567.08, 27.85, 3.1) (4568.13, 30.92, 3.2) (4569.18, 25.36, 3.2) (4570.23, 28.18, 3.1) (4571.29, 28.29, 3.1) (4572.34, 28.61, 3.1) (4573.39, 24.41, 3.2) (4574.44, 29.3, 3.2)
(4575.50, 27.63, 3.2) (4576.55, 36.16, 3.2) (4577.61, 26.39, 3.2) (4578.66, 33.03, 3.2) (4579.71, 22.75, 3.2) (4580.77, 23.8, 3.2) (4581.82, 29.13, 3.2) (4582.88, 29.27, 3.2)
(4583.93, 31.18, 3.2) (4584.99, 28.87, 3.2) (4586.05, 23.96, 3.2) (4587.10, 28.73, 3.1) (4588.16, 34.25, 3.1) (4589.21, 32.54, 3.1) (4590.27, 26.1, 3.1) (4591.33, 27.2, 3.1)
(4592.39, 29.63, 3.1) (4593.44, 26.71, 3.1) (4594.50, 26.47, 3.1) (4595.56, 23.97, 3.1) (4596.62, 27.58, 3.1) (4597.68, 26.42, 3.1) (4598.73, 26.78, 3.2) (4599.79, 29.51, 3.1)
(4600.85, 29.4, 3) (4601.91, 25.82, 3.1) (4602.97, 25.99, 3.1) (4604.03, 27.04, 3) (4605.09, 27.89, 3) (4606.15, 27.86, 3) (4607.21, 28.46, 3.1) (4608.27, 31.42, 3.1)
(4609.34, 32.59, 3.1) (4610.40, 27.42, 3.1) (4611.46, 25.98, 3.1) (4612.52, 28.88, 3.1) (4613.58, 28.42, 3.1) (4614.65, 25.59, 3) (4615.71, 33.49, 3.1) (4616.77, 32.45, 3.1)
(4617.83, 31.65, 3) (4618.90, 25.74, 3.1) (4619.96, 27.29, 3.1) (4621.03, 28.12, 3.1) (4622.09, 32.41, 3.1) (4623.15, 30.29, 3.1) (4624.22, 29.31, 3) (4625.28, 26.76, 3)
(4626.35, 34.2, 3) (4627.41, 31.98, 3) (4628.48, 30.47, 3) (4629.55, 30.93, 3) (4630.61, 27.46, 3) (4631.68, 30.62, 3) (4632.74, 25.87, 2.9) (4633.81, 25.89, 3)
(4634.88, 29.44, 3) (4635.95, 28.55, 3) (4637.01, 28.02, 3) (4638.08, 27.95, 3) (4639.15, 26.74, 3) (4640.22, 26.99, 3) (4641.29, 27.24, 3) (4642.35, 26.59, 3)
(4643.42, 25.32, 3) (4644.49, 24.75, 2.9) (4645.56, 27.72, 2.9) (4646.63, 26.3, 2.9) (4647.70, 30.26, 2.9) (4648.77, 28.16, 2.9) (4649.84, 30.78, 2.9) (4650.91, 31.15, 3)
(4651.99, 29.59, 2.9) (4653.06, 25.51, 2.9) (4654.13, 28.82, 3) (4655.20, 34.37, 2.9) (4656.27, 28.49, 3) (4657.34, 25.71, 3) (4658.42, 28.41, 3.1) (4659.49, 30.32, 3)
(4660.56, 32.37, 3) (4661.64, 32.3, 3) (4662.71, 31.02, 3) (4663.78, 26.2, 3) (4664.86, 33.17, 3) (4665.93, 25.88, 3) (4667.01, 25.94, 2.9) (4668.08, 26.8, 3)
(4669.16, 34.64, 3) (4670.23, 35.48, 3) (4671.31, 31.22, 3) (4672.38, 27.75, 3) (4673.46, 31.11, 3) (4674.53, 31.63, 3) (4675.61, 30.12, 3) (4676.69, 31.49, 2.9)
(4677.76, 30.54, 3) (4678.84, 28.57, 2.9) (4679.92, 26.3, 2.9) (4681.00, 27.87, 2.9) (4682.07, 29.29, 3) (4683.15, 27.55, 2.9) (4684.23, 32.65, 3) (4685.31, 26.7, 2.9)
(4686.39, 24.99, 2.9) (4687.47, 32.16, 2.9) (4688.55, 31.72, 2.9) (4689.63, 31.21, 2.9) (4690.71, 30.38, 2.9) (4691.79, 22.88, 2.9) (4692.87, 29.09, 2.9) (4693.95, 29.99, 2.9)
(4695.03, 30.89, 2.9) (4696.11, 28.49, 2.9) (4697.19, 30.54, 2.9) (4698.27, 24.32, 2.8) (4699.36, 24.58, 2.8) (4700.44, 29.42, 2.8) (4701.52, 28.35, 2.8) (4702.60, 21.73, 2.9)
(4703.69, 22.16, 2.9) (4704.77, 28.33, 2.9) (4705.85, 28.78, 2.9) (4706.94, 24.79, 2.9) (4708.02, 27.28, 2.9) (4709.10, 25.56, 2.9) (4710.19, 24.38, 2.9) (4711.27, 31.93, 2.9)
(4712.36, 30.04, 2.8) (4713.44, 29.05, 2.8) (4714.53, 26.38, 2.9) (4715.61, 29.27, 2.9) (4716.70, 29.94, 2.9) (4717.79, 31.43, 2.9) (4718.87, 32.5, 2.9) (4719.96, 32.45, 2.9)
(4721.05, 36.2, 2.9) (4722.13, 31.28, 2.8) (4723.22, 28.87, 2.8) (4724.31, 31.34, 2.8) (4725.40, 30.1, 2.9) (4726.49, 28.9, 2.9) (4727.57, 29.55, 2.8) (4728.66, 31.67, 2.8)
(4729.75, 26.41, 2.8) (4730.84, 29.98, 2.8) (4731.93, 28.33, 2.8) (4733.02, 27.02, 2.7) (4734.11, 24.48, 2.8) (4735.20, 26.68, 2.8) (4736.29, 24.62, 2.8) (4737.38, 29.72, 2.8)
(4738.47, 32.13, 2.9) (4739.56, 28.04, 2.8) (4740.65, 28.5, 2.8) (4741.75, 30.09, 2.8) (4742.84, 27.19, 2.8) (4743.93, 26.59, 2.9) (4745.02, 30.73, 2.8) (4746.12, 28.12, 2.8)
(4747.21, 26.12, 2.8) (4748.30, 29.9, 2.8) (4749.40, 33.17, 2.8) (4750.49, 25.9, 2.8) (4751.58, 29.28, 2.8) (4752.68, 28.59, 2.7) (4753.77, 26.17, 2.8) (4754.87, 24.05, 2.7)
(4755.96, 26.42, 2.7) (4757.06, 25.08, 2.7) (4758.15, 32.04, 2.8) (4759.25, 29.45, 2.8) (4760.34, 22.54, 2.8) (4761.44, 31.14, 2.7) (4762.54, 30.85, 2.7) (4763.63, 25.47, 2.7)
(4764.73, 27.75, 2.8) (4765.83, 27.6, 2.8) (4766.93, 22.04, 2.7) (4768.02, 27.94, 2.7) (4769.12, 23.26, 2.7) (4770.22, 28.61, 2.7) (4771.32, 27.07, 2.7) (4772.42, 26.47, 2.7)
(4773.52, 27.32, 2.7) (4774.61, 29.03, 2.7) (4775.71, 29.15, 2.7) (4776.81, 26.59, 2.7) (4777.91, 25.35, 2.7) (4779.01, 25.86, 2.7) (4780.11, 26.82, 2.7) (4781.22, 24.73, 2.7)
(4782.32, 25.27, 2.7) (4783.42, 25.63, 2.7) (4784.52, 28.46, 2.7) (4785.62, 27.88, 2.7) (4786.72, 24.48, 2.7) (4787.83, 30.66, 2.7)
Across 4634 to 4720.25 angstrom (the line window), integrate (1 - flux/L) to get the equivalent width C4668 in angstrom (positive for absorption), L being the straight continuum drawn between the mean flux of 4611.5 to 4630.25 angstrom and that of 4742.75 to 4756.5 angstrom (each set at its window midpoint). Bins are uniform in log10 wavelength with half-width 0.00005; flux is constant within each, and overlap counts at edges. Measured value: 0.68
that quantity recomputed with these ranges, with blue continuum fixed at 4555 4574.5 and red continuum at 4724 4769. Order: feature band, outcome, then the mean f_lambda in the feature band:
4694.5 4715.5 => 0.7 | 27.3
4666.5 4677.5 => -0.9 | 30.7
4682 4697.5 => -0.6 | 29.2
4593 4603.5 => 0.6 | 26.9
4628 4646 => 0.4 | 27.7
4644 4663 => -0.6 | 29.2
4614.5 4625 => -0.5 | 29.7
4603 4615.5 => 0.0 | 28.4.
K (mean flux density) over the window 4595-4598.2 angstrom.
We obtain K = 26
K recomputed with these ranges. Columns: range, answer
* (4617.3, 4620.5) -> 28.2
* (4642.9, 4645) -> 25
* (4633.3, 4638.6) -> 28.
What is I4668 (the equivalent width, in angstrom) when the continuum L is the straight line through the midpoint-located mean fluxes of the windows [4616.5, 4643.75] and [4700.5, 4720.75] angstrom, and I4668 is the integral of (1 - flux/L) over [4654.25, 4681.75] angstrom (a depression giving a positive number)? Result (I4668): -1.4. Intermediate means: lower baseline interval 28.8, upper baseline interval 28.2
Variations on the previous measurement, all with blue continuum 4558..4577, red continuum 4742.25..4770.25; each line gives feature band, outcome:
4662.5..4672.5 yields -0.49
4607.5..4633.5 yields -0.51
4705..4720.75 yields -0.55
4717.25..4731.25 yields -1.49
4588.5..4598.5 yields 0.59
